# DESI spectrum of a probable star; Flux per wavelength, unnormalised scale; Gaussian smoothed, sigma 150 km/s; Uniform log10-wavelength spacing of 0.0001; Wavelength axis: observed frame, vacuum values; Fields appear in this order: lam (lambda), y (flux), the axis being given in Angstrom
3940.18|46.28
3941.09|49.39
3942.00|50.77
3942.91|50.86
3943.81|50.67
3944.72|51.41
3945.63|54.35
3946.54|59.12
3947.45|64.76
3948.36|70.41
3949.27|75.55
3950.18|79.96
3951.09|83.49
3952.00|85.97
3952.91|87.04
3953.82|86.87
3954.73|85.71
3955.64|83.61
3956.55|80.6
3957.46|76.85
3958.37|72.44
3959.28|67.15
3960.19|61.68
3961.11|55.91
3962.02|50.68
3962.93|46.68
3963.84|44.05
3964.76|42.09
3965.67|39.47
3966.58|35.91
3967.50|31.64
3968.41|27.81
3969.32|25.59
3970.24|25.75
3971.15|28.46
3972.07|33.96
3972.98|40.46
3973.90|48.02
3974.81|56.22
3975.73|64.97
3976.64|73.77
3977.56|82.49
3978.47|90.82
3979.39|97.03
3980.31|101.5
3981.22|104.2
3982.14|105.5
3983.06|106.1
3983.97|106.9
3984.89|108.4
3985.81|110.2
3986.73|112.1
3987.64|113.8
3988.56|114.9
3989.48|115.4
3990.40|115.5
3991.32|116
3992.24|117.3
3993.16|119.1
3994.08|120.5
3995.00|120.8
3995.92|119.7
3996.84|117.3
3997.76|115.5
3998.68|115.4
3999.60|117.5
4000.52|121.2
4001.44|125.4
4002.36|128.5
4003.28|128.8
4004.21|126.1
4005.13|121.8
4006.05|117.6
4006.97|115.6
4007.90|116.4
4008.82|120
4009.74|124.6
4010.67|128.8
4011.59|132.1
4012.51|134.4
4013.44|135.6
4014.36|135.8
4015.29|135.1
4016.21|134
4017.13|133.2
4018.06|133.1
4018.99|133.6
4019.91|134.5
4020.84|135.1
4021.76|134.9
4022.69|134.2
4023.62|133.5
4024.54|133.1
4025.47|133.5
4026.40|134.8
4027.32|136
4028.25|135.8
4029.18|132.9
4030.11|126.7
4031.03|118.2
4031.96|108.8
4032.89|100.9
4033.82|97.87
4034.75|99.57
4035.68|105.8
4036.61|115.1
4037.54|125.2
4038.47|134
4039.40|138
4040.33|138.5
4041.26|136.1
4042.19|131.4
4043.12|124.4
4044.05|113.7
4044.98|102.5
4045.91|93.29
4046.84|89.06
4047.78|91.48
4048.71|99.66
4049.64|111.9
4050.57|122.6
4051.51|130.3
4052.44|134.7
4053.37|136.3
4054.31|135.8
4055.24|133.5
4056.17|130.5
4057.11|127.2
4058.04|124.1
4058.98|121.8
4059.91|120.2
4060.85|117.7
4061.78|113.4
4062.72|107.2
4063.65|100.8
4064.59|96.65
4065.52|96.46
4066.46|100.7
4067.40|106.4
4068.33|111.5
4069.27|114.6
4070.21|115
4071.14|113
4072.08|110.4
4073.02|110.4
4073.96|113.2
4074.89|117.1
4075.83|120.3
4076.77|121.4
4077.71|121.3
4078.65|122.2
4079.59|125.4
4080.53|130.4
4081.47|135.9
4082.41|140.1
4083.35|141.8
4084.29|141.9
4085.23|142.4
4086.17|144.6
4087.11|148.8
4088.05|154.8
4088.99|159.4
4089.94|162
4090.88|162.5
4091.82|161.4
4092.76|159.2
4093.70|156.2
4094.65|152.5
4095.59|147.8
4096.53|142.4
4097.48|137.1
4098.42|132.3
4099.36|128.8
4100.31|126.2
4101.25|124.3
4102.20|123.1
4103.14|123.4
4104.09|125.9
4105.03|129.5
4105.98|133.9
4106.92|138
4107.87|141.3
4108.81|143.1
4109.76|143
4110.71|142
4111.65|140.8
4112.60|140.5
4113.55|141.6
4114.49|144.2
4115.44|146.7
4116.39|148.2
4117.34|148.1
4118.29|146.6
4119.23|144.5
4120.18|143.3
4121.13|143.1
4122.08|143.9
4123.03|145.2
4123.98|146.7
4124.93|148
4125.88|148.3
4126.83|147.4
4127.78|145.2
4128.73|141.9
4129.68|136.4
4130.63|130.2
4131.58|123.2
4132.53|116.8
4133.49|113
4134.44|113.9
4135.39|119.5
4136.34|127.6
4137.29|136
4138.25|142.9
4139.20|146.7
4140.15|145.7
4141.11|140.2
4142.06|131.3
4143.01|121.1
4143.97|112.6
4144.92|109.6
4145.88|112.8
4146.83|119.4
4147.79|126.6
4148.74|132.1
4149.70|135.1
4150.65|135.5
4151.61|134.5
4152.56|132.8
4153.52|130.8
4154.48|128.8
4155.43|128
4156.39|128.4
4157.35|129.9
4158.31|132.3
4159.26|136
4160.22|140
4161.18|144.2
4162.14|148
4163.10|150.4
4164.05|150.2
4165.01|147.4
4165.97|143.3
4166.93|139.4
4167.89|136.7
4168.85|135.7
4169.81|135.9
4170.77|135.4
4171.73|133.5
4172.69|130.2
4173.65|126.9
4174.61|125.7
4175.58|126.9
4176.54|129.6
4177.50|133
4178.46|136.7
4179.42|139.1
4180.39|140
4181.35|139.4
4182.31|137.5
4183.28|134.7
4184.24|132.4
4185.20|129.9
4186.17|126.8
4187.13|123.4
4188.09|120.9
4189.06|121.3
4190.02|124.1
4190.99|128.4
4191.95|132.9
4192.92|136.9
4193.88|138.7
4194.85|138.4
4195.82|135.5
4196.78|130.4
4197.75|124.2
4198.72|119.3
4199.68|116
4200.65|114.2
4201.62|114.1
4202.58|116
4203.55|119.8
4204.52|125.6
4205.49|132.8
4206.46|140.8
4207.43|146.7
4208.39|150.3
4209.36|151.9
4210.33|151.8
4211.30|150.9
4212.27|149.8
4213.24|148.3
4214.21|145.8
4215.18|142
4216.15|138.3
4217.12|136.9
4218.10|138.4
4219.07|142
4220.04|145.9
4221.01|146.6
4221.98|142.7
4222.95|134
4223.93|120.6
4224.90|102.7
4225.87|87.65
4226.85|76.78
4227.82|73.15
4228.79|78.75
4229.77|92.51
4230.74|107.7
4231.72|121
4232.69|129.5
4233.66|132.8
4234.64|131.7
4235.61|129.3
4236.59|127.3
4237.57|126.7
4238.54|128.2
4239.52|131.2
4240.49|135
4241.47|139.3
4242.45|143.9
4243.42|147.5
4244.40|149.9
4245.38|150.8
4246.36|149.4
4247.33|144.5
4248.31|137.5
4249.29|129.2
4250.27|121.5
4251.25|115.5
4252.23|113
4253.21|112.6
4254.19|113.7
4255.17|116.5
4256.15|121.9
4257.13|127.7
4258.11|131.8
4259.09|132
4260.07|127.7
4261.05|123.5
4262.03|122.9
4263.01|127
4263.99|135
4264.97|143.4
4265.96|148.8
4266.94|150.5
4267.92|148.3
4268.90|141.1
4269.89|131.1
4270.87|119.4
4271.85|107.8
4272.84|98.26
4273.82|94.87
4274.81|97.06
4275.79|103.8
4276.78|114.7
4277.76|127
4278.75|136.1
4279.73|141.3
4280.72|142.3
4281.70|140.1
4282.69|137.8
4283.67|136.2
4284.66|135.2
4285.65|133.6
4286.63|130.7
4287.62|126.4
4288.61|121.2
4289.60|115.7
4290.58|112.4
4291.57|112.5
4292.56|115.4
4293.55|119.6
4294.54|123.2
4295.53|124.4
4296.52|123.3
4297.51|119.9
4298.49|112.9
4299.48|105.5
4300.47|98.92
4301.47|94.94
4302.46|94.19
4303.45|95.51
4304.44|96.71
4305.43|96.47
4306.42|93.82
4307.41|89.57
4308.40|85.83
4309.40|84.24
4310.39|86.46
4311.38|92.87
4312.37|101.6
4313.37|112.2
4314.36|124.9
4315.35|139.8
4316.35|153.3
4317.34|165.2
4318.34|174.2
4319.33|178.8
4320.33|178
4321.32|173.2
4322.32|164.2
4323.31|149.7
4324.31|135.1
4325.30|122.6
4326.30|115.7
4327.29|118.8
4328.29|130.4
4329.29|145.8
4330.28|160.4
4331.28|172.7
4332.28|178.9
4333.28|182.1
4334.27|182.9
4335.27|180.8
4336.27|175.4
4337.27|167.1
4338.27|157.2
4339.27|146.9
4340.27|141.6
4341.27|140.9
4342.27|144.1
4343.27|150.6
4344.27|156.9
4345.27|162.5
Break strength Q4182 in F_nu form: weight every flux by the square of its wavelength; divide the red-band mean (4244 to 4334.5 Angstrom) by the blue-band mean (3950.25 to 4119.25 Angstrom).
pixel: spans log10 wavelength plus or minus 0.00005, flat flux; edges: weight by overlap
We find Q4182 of 1.26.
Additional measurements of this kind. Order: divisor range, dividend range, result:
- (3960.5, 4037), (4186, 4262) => 1.38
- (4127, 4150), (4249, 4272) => 1.05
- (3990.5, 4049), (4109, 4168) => 1.18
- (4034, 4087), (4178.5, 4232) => 1.15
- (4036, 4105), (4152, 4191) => 1.11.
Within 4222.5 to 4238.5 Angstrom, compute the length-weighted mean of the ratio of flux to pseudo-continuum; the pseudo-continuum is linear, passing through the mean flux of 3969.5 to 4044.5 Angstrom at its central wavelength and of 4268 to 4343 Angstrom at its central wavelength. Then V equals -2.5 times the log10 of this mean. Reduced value 0.13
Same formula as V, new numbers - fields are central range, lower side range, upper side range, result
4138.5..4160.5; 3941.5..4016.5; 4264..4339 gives -0.18 mag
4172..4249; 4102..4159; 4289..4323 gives -0.02 mag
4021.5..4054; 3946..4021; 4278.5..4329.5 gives -0.22 mag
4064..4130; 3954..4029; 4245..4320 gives -0.24 mag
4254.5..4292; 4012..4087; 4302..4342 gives 0.07 mag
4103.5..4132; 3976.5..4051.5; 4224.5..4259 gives -0.17 mag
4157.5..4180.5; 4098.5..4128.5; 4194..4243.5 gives -0.03 mag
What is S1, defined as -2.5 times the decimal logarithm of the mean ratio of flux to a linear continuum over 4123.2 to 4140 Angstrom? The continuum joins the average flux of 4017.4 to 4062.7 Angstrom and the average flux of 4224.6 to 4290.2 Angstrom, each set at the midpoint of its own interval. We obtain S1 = -0.09 mag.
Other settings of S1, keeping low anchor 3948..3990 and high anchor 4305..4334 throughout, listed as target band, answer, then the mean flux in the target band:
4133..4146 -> -0.23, 127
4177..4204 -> -0.15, 129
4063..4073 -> -0.18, 107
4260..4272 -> -0.07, 134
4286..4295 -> 0.09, 120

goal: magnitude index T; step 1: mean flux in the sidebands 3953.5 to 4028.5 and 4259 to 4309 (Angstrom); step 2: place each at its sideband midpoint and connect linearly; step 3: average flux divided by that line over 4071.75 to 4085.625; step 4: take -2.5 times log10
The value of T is -0.19 mag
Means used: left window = 99.8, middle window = 126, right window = 120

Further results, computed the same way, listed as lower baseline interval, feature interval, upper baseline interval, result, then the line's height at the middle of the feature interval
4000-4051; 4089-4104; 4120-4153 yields -0.11 mag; 129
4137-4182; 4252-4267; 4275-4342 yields 0.04 mag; 132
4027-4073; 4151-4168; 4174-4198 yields -0.08 mag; 129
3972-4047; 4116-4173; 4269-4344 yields -0.11 mag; 122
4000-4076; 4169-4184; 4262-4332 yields -0.09 mag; 124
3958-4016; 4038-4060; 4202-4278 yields -0.19 mag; 102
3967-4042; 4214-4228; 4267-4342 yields -0.01 mag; 124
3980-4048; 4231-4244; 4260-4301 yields -0.07 mag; 124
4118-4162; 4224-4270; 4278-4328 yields 0.01 mag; 127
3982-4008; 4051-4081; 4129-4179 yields 0.05 mag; 124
